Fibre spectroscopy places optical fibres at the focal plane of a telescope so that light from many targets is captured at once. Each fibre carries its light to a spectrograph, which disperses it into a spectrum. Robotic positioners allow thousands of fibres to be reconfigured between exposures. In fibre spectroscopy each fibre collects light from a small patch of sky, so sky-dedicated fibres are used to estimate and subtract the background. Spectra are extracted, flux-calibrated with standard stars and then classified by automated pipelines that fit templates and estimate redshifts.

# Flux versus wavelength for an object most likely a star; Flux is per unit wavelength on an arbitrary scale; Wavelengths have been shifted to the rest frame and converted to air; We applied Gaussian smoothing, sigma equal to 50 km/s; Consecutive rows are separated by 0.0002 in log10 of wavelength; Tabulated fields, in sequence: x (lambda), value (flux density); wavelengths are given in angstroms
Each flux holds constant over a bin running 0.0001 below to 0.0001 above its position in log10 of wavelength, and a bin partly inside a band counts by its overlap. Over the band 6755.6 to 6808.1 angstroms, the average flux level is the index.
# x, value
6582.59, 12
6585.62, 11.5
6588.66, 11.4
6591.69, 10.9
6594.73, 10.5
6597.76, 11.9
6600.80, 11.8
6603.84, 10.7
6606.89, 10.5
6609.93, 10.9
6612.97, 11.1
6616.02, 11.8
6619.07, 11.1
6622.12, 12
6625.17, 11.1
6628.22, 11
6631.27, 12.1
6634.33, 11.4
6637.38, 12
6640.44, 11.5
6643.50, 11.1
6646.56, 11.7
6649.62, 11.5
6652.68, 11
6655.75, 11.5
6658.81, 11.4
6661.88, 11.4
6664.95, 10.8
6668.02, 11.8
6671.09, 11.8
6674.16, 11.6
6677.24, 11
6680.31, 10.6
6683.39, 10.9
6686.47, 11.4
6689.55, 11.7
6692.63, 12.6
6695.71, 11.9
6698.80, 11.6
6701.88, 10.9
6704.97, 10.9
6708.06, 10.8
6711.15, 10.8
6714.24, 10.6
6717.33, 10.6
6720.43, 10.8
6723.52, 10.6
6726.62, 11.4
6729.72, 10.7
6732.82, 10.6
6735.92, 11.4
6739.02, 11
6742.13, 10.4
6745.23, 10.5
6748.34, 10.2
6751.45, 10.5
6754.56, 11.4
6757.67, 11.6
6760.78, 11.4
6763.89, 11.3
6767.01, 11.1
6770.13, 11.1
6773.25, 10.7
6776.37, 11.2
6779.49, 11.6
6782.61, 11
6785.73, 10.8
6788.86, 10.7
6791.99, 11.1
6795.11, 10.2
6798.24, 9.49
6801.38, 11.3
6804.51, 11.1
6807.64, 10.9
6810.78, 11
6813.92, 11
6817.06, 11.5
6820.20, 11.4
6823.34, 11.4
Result 11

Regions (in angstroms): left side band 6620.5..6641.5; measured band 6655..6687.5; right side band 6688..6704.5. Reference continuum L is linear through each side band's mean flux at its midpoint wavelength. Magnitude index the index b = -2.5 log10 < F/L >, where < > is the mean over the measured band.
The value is 0.034 mag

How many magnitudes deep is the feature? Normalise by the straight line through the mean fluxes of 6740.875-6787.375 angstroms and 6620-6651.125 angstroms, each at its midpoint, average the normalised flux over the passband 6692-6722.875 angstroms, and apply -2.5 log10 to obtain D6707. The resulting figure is 0.01 mag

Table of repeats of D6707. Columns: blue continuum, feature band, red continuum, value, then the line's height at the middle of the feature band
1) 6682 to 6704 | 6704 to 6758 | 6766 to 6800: 0.04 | 11.2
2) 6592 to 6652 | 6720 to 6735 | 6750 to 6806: 0.02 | 11.1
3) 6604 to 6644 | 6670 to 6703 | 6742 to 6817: -0.03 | 11.2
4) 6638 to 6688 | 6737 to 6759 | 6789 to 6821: 0.03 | 11.1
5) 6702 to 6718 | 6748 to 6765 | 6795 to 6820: -0.03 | 10.8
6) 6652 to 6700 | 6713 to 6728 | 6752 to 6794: 0.05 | 11.3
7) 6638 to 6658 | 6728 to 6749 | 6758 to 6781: 0.06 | 11.3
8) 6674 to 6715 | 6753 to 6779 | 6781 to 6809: -0.04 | 10.9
